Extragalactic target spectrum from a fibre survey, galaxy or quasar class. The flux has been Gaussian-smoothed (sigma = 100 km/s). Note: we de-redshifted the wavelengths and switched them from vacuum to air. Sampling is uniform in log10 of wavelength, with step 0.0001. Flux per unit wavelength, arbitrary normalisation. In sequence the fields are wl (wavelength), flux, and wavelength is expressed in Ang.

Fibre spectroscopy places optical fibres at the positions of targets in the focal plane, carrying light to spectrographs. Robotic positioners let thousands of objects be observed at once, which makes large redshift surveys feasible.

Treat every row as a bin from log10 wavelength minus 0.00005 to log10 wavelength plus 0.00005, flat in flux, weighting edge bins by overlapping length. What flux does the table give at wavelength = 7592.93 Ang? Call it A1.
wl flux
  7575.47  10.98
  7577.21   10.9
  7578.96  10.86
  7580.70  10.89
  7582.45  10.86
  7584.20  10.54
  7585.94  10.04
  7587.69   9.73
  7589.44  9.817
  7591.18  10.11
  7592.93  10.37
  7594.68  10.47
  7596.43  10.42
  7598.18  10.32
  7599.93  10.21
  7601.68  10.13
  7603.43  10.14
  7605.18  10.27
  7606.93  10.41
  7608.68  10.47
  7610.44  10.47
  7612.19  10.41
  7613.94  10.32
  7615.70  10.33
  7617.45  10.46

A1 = 10.37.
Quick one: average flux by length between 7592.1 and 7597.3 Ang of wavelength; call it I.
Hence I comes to 10.4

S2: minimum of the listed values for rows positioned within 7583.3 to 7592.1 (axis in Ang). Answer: 9.73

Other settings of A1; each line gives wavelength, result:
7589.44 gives 9.817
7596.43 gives 10.42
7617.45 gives 10.46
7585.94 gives 10.04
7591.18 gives 10.11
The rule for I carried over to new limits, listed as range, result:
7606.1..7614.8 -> 10.4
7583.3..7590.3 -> 10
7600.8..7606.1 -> 10.2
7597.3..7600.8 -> 10.3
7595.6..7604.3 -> 10.2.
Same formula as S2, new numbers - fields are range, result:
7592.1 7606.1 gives 10.13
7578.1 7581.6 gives 10.86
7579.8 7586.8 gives 10.04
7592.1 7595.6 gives 10.37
